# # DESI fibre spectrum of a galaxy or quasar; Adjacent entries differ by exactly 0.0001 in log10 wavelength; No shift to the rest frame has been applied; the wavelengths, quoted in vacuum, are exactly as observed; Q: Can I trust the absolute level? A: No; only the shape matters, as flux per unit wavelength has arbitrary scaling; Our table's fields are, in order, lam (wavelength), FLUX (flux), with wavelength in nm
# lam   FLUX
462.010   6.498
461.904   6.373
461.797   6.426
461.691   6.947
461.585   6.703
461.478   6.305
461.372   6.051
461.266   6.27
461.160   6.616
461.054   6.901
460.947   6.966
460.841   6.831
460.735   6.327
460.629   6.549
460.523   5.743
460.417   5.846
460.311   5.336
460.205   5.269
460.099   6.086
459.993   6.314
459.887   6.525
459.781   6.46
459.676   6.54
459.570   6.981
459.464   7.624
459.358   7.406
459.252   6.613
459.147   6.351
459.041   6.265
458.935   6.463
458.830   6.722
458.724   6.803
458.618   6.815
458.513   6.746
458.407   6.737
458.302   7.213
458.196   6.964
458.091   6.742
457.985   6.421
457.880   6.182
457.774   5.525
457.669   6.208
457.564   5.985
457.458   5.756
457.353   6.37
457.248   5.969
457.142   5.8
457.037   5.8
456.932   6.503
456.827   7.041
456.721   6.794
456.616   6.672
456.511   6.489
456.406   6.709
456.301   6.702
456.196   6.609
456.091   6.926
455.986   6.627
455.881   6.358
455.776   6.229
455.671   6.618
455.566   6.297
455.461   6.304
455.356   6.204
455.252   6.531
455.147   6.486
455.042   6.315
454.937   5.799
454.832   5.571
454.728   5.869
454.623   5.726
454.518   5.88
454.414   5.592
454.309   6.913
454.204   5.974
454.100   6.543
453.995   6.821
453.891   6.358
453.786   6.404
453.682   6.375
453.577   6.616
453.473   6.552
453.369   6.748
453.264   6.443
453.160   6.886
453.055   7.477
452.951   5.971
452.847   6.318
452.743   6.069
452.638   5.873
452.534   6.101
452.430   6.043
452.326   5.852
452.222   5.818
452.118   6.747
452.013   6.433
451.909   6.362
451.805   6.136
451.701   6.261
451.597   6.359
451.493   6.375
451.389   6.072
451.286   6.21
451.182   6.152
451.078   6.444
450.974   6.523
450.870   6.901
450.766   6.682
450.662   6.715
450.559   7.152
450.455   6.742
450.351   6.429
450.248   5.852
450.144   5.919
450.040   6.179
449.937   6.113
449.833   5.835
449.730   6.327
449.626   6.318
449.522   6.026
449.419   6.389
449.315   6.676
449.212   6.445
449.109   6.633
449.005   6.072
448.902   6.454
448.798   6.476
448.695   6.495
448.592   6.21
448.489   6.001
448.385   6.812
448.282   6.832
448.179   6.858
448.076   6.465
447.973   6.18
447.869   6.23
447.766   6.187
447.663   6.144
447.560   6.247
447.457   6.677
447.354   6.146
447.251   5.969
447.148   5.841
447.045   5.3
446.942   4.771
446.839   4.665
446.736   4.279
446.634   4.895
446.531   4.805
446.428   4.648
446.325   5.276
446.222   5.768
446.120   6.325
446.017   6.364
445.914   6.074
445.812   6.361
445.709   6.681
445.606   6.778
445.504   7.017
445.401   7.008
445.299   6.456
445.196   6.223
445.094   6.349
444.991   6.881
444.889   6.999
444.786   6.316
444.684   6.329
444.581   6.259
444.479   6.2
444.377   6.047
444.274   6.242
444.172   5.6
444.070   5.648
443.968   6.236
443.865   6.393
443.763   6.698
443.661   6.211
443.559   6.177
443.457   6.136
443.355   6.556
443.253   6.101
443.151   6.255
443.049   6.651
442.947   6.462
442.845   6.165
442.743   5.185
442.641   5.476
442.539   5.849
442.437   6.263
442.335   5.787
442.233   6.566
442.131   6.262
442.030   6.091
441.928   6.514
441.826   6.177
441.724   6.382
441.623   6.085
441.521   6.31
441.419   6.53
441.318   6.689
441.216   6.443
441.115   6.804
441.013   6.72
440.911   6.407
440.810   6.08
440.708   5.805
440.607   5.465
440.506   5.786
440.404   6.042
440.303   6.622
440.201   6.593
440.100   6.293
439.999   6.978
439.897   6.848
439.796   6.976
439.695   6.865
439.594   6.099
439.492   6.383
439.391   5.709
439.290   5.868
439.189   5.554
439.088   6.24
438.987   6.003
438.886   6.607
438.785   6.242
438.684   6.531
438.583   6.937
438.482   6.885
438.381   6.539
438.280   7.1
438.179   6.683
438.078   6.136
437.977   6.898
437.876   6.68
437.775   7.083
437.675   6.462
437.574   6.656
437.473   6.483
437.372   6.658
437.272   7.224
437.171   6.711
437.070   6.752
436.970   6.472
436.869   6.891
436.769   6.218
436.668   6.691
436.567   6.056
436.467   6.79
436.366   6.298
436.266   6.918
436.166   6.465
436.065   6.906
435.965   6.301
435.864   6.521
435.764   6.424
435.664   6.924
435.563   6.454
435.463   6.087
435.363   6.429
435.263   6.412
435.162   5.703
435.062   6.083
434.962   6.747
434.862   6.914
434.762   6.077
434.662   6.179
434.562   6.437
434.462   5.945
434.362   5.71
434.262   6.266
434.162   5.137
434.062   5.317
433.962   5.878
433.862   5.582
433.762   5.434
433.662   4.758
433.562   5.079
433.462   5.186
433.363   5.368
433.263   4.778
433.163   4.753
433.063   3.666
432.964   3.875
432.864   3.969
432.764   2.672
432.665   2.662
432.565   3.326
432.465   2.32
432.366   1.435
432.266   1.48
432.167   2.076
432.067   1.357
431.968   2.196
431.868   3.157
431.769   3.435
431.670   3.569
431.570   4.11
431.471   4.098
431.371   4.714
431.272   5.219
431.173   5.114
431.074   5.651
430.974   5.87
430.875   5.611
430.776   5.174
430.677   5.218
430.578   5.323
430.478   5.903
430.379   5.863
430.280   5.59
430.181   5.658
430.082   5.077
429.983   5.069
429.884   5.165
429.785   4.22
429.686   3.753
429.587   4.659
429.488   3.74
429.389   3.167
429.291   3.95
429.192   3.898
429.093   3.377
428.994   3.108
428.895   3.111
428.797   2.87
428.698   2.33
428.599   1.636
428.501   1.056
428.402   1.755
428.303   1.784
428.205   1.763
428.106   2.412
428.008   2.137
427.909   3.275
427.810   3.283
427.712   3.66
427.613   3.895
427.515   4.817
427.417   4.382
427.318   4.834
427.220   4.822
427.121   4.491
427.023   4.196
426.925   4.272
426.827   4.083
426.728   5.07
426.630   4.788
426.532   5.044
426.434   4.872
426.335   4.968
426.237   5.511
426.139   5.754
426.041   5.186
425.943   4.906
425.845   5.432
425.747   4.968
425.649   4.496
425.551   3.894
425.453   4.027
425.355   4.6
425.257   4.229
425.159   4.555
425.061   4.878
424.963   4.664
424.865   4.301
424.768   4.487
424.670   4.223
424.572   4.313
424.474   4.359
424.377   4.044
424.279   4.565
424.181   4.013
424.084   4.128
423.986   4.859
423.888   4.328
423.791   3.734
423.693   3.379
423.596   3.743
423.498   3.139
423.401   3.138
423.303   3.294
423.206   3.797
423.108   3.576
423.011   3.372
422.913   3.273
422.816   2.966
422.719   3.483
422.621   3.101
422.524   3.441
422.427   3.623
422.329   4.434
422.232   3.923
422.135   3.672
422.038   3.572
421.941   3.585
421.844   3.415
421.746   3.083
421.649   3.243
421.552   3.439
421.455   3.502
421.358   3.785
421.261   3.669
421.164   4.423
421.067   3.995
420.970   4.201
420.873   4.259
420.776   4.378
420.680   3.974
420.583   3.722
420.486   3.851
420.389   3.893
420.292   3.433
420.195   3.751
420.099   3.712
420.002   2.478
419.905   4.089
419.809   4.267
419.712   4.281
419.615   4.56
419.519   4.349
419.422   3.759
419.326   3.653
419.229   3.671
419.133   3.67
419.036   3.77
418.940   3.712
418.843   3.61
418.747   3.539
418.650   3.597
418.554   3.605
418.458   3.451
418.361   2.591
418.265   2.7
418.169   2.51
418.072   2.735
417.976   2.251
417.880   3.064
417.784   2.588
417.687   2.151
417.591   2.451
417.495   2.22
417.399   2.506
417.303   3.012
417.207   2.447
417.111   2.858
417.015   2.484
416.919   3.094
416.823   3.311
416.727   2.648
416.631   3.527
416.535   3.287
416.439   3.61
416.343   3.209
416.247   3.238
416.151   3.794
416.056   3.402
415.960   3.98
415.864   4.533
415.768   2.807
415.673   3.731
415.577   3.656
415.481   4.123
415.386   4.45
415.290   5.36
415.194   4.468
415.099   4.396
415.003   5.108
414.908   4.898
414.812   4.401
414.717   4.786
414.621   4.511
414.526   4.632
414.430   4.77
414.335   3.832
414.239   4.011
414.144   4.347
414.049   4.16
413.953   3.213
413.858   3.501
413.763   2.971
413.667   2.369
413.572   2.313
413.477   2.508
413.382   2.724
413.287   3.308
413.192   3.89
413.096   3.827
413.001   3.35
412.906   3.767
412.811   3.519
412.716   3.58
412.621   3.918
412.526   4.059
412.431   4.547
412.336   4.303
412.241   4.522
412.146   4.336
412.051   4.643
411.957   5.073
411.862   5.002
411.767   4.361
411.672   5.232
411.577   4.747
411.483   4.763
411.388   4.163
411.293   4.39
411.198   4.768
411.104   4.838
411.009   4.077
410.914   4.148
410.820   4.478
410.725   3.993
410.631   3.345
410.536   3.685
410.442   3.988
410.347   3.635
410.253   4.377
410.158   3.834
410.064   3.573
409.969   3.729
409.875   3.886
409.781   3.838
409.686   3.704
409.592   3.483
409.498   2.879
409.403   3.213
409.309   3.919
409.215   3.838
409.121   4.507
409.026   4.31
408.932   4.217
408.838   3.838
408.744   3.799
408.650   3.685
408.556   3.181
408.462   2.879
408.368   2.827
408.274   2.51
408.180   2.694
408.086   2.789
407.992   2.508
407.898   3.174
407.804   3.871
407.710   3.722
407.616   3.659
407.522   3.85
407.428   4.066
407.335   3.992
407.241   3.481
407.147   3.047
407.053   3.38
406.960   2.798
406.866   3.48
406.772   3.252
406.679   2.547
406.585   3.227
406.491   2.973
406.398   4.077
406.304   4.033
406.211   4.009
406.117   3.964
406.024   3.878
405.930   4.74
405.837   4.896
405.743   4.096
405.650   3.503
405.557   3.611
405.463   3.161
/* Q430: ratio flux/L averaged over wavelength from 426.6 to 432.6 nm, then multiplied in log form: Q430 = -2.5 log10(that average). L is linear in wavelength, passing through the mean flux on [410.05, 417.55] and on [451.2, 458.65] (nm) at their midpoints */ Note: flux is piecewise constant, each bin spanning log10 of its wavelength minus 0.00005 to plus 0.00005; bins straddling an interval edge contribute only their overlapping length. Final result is 0.25 mag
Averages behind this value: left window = 3.86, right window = 6.35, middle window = 3.82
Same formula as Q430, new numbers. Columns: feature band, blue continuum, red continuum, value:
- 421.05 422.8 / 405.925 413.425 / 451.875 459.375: 0.24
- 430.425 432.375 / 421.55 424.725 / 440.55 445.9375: 0.16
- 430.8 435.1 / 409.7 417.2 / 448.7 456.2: 0.13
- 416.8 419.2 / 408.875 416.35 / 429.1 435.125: 0.37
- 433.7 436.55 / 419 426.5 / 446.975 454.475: -0.23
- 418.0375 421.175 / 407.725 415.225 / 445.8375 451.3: 0.18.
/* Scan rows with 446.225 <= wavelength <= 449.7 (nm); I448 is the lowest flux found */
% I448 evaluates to 4.279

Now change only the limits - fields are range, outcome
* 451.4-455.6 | 5.571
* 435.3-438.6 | 6.056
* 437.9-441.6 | 5.465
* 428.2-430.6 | 1.056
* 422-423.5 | 2.966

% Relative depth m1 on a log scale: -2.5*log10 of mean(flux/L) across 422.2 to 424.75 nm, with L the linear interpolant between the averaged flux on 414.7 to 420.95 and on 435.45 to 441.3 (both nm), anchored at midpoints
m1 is 0.16 mag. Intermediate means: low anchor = 3.56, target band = 3.79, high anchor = 6.49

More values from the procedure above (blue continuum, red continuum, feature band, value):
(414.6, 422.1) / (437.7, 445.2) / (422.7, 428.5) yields 0.10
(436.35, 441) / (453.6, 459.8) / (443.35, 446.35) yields 0.02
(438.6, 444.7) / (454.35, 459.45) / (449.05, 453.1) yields 0.00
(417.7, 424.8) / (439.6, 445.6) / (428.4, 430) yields 0.36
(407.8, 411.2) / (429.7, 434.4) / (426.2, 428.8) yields 0.18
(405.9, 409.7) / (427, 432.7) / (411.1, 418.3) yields -0.04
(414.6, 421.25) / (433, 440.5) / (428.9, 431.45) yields 0.12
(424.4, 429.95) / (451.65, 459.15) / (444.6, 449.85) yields -0.09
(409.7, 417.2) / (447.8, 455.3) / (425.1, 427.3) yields 0.00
